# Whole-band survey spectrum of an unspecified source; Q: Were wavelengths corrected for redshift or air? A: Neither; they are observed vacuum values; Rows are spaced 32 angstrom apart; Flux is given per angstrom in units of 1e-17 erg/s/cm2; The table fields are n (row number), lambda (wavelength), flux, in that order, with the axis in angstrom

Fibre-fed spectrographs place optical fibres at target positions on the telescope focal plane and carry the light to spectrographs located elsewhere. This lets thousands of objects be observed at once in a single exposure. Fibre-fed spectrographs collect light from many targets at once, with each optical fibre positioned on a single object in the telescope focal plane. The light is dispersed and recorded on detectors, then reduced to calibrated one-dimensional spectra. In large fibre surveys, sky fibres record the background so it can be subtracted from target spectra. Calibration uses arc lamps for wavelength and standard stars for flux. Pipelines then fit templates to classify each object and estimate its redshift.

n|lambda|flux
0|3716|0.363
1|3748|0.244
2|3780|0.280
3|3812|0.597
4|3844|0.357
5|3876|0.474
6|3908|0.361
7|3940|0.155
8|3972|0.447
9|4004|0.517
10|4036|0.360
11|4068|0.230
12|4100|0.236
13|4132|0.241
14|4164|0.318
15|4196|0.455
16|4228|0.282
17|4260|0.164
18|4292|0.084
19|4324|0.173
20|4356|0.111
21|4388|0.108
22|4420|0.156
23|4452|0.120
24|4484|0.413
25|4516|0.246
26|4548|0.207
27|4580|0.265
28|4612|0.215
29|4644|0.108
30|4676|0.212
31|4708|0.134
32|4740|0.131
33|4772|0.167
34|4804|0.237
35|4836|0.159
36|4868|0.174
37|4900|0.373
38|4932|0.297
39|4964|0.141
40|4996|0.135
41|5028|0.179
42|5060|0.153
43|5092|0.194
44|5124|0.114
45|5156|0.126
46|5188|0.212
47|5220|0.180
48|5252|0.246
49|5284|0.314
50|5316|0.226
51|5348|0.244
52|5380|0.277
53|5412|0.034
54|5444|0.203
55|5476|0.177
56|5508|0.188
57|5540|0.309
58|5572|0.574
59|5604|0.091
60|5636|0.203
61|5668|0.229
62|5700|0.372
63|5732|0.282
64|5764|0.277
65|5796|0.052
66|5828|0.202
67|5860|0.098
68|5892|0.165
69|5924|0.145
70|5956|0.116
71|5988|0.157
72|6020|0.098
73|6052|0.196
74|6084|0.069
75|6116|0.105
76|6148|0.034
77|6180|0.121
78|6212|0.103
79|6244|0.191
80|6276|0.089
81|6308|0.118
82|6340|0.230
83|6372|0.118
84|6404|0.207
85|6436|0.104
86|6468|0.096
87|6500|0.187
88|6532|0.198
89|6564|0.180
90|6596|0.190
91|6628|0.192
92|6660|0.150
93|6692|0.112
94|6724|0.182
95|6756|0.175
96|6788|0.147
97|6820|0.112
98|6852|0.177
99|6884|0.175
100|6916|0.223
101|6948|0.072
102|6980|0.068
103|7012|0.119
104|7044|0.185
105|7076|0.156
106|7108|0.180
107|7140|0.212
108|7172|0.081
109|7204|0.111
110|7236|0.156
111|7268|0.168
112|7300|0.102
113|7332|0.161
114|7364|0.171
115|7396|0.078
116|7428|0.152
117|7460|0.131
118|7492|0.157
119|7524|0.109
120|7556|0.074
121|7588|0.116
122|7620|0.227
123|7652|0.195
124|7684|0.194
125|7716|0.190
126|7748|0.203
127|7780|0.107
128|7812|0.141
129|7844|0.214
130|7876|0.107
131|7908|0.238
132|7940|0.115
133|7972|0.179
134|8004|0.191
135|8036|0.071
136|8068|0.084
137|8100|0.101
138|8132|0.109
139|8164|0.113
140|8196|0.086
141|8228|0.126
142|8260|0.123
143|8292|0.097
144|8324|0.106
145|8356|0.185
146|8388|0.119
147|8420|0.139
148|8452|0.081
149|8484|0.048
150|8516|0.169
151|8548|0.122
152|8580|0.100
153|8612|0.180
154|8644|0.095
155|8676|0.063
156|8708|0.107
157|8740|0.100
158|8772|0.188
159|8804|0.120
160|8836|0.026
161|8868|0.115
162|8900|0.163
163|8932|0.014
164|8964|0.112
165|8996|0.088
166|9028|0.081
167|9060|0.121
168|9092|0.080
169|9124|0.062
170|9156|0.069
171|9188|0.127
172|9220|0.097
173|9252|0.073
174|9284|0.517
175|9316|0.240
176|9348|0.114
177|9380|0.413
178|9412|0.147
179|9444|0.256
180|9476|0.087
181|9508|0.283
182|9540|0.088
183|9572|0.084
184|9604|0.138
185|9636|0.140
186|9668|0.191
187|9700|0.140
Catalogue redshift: 1.490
